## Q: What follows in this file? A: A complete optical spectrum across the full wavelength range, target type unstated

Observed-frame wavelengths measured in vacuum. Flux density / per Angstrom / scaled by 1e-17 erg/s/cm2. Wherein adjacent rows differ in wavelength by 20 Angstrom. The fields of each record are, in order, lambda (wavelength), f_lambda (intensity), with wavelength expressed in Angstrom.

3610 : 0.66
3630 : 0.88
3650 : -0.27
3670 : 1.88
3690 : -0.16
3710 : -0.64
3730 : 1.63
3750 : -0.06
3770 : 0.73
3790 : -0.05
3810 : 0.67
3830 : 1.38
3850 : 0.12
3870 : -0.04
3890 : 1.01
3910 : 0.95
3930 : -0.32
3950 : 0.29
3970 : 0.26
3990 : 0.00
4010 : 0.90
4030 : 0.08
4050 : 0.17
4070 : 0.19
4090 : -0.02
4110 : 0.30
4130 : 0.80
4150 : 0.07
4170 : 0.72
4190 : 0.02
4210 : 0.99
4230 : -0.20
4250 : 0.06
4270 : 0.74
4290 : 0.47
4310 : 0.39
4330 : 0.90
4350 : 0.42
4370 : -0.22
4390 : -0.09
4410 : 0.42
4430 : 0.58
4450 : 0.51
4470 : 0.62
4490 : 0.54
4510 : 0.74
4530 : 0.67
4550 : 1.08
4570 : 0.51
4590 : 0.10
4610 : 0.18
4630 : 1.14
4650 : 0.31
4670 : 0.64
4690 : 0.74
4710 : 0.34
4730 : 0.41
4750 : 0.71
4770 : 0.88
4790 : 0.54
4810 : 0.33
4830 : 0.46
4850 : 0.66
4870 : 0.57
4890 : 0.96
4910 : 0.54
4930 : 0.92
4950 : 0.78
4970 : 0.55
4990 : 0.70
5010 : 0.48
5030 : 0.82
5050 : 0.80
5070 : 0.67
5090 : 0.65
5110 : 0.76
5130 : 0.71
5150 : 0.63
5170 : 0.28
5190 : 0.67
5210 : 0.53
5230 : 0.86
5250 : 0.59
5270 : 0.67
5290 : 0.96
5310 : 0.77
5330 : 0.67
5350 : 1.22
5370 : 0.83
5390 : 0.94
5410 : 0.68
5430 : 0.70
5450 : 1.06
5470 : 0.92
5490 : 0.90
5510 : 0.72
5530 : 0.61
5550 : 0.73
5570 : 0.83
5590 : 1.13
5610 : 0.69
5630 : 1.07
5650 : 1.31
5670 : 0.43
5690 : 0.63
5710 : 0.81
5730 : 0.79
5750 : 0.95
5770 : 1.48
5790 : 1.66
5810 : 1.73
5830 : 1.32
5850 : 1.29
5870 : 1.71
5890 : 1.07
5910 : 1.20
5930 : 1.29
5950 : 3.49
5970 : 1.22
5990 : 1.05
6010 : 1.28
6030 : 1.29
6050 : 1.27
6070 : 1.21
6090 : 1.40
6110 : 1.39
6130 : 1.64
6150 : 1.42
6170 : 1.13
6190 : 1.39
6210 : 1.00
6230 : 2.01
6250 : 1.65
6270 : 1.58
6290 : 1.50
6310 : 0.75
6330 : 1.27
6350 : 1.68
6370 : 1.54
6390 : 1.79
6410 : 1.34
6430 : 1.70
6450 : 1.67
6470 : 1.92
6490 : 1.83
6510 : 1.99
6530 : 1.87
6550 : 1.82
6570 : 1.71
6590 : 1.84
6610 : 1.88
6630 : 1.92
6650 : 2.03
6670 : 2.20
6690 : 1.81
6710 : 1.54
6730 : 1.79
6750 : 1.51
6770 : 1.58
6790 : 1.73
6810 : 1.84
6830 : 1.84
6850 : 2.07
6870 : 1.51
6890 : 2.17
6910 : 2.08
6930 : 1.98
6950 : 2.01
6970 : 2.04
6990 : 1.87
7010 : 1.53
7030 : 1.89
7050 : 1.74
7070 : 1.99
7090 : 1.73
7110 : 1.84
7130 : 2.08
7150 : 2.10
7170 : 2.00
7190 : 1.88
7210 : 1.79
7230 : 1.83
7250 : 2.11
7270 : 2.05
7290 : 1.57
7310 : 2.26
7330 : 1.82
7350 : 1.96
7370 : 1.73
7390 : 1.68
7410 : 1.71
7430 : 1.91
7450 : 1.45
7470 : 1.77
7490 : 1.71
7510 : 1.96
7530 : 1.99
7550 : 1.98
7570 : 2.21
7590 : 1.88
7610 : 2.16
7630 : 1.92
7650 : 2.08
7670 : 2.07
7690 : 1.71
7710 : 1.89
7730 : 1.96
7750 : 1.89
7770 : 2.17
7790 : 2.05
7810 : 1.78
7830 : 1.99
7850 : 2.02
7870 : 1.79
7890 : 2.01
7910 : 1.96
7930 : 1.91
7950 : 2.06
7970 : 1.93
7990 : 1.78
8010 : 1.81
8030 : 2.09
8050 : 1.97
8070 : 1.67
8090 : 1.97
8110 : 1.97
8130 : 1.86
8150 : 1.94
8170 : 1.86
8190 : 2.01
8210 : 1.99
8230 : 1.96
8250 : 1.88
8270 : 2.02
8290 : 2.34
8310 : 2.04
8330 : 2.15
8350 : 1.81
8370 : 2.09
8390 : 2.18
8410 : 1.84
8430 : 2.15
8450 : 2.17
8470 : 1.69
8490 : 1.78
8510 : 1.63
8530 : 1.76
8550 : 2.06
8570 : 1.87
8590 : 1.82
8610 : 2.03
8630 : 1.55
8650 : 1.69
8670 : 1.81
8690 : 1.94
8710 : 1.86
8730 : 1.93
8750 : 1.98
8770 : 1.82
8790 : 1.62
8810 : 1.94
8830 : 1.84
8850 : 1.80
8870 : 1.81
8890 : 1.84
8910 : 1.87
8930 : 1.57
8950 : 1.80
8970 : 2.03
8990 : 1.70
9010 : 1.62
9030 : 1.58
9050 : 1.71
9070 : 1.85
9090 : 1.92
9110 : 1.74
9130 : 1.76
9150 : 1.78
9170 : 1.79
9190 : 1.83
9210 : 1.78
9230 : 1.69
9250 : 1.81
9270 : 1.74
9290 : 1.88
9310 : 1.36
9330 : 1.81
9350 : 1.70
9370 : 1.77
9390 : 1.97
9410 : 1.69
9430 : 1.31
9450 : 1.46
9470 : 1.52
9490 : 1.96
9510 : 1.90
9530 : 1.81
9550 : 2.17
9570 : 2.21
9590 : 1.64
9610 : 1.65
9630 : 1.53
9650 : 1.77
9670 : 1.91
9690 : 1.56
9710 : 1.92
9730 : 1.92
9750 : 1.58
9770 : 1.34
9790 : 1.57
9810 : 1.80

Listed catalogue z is 0.44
